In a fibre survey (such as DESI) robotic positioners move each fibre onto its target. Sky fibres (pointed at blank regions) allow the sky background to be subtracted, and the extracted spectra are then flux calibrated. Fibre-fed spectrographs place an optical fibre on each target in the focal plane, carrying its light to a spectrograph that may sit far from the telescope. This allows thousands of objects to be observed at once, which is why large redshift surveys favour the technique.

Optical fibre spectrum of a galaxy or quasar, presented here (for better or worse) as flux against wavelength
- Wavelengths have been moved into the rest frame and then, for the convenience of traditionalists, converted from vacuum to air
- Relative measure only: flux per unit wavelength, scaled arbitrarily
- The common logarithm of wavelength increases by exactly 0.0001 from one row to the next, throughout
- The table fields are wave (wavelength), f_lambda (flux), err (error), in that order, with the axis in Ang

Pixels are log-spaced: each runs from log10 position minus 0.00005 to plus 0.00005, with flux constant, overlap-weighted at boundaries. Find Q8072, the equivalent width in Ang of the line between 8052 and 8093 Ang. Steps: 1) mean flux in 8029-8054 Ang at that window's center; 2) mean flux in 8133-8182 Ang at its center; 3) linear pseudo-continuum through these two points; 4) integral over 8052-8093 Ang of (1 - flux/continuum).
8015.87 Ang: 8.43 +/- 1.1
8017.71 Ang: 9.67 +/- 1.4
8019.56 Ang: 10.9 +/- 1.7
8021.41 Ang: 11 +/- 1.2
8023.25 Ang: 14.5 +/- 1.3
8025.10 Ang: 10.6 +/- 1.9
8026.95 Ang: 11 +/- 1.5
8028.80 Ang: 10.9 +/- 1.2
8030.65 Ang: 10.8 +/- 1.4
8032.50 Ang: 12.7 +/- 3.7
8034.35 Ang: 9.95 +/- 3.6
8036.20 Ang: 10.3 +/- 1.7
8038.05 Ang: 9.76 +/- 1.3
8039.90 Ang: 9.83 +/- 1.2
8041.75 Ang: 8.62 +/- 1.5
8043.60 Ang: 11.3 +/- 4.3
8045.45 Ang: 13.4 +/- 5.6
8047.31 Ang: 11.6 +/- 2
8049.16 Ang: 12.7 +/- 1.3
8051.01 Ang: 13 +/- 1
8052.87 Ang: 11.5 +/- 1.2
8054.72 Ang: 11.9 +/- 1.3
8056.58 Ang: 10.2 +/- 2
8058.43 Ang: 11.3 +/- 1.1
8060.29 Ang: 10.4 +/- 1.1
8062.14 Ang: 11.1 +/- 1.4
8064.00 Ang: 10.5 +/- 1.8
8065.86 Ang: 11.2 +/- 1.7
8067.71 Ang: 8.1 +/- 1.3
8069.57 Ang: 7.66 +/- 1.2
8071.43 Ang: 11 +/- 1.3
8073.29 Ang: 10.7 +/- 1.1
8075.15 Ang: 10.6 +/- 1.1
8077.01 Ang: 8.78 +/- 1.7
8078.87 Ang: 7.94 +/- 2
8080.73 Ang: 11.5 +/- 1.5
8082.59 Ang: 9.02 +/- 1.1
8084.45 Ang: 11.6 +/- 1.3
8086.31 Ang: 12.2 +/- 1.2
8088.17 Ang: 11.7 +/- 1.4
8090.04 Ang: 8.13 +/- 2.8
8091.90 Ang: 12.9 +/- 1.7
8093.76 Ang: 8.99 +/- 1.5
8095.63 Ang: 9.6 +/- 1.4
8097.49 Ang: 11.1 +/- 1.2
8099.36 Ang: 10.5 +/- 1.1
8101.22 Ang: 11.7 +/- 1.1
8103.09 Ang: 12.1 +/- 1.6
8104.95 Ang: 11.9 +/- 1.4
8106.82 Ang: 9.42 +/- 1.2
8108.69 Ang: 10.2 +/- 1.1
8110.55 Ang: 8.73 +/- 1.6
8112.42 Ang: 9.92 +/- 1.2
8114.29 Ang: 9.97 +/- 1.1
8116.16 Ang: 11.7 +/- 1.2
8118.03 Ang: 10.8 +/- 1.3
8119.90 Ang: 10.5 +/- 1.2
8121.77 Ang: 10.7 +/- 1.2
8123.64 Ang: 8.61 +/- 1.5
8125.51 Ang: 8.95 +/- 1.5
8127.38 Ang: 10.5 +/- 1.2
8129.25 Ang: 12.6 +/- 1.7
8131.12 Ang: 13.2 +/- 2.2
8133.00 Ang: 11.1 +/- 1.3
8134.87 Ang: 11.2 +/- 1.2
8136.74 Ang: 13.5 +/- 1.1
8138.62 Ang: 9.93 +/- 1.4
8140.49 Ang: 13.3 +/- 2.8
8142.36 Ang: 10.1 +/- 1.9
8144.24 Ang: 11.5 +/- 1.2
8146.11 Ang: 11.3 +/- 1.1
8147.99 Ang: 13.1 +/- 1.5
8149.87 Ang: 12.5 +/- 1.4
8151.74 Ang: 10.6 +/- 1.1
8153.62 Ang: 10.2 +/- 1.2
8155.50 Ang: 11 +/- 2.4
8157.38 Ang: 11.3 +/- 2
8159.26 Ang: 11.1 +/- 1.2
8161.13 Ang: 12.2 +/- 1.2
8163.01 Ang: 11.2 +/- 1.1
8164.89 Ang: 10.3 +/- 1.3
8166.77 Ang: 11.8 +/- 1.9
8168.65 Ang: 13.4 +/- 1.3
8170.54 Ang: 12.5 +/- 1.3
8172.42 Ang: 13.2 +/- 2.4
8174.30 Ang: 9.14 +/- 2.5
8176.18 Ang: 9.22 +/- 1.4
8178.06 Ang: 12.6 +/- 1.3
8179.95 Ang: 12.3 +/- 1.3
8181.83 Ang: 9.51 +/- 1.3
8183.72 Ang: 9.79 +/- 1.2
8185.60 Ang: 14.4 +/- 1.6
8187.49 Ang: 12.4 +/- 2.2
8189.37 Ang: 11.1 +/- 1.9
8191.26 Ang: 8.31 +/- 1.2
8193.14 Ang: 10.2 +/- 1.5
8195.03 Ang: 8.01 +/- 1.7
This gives 3.00 Ang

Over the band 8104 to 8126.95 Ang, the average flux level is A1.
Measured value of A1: 10.1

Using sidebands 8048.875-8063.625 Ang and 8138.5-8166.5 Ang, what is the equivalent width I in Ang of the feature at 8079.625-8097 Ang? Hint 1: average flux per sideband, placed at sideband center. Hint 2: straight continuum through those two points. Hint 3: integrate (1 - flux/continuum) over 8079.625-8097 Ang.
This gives 1.2 Ang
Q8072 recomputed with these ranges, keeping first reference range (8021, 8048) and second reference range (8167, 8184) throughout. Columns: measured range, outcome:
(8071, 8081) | 1.09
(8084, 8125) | 2.42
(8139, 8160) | -0.19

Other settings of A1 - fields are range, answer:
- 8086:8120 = 10.6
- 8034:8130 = 10.6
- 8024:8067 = 11.1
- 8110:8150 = 11.1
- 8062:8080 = 9.72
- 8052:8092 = 10.4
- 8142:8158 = 11.3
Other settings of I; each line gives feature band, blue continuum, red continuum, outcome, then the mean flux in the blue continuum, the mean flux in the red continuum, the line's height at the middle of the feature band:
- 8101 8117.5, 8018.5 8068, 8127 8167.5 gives 1.15 Ang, 11.1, 11.5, 11.4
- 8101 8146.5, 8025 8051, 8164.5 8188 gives 1.86 Ang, 11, 11.6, 11.4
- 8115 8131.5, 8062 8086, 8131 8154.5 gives 0.60 Ang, 10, 11.6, 11.1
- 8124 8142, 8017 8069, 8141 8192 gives -0.28 Ang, 11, 11.4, 11.3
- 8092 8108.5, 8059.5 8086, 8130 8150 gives 0.06 Ang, 10.1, 11.9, 10.8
